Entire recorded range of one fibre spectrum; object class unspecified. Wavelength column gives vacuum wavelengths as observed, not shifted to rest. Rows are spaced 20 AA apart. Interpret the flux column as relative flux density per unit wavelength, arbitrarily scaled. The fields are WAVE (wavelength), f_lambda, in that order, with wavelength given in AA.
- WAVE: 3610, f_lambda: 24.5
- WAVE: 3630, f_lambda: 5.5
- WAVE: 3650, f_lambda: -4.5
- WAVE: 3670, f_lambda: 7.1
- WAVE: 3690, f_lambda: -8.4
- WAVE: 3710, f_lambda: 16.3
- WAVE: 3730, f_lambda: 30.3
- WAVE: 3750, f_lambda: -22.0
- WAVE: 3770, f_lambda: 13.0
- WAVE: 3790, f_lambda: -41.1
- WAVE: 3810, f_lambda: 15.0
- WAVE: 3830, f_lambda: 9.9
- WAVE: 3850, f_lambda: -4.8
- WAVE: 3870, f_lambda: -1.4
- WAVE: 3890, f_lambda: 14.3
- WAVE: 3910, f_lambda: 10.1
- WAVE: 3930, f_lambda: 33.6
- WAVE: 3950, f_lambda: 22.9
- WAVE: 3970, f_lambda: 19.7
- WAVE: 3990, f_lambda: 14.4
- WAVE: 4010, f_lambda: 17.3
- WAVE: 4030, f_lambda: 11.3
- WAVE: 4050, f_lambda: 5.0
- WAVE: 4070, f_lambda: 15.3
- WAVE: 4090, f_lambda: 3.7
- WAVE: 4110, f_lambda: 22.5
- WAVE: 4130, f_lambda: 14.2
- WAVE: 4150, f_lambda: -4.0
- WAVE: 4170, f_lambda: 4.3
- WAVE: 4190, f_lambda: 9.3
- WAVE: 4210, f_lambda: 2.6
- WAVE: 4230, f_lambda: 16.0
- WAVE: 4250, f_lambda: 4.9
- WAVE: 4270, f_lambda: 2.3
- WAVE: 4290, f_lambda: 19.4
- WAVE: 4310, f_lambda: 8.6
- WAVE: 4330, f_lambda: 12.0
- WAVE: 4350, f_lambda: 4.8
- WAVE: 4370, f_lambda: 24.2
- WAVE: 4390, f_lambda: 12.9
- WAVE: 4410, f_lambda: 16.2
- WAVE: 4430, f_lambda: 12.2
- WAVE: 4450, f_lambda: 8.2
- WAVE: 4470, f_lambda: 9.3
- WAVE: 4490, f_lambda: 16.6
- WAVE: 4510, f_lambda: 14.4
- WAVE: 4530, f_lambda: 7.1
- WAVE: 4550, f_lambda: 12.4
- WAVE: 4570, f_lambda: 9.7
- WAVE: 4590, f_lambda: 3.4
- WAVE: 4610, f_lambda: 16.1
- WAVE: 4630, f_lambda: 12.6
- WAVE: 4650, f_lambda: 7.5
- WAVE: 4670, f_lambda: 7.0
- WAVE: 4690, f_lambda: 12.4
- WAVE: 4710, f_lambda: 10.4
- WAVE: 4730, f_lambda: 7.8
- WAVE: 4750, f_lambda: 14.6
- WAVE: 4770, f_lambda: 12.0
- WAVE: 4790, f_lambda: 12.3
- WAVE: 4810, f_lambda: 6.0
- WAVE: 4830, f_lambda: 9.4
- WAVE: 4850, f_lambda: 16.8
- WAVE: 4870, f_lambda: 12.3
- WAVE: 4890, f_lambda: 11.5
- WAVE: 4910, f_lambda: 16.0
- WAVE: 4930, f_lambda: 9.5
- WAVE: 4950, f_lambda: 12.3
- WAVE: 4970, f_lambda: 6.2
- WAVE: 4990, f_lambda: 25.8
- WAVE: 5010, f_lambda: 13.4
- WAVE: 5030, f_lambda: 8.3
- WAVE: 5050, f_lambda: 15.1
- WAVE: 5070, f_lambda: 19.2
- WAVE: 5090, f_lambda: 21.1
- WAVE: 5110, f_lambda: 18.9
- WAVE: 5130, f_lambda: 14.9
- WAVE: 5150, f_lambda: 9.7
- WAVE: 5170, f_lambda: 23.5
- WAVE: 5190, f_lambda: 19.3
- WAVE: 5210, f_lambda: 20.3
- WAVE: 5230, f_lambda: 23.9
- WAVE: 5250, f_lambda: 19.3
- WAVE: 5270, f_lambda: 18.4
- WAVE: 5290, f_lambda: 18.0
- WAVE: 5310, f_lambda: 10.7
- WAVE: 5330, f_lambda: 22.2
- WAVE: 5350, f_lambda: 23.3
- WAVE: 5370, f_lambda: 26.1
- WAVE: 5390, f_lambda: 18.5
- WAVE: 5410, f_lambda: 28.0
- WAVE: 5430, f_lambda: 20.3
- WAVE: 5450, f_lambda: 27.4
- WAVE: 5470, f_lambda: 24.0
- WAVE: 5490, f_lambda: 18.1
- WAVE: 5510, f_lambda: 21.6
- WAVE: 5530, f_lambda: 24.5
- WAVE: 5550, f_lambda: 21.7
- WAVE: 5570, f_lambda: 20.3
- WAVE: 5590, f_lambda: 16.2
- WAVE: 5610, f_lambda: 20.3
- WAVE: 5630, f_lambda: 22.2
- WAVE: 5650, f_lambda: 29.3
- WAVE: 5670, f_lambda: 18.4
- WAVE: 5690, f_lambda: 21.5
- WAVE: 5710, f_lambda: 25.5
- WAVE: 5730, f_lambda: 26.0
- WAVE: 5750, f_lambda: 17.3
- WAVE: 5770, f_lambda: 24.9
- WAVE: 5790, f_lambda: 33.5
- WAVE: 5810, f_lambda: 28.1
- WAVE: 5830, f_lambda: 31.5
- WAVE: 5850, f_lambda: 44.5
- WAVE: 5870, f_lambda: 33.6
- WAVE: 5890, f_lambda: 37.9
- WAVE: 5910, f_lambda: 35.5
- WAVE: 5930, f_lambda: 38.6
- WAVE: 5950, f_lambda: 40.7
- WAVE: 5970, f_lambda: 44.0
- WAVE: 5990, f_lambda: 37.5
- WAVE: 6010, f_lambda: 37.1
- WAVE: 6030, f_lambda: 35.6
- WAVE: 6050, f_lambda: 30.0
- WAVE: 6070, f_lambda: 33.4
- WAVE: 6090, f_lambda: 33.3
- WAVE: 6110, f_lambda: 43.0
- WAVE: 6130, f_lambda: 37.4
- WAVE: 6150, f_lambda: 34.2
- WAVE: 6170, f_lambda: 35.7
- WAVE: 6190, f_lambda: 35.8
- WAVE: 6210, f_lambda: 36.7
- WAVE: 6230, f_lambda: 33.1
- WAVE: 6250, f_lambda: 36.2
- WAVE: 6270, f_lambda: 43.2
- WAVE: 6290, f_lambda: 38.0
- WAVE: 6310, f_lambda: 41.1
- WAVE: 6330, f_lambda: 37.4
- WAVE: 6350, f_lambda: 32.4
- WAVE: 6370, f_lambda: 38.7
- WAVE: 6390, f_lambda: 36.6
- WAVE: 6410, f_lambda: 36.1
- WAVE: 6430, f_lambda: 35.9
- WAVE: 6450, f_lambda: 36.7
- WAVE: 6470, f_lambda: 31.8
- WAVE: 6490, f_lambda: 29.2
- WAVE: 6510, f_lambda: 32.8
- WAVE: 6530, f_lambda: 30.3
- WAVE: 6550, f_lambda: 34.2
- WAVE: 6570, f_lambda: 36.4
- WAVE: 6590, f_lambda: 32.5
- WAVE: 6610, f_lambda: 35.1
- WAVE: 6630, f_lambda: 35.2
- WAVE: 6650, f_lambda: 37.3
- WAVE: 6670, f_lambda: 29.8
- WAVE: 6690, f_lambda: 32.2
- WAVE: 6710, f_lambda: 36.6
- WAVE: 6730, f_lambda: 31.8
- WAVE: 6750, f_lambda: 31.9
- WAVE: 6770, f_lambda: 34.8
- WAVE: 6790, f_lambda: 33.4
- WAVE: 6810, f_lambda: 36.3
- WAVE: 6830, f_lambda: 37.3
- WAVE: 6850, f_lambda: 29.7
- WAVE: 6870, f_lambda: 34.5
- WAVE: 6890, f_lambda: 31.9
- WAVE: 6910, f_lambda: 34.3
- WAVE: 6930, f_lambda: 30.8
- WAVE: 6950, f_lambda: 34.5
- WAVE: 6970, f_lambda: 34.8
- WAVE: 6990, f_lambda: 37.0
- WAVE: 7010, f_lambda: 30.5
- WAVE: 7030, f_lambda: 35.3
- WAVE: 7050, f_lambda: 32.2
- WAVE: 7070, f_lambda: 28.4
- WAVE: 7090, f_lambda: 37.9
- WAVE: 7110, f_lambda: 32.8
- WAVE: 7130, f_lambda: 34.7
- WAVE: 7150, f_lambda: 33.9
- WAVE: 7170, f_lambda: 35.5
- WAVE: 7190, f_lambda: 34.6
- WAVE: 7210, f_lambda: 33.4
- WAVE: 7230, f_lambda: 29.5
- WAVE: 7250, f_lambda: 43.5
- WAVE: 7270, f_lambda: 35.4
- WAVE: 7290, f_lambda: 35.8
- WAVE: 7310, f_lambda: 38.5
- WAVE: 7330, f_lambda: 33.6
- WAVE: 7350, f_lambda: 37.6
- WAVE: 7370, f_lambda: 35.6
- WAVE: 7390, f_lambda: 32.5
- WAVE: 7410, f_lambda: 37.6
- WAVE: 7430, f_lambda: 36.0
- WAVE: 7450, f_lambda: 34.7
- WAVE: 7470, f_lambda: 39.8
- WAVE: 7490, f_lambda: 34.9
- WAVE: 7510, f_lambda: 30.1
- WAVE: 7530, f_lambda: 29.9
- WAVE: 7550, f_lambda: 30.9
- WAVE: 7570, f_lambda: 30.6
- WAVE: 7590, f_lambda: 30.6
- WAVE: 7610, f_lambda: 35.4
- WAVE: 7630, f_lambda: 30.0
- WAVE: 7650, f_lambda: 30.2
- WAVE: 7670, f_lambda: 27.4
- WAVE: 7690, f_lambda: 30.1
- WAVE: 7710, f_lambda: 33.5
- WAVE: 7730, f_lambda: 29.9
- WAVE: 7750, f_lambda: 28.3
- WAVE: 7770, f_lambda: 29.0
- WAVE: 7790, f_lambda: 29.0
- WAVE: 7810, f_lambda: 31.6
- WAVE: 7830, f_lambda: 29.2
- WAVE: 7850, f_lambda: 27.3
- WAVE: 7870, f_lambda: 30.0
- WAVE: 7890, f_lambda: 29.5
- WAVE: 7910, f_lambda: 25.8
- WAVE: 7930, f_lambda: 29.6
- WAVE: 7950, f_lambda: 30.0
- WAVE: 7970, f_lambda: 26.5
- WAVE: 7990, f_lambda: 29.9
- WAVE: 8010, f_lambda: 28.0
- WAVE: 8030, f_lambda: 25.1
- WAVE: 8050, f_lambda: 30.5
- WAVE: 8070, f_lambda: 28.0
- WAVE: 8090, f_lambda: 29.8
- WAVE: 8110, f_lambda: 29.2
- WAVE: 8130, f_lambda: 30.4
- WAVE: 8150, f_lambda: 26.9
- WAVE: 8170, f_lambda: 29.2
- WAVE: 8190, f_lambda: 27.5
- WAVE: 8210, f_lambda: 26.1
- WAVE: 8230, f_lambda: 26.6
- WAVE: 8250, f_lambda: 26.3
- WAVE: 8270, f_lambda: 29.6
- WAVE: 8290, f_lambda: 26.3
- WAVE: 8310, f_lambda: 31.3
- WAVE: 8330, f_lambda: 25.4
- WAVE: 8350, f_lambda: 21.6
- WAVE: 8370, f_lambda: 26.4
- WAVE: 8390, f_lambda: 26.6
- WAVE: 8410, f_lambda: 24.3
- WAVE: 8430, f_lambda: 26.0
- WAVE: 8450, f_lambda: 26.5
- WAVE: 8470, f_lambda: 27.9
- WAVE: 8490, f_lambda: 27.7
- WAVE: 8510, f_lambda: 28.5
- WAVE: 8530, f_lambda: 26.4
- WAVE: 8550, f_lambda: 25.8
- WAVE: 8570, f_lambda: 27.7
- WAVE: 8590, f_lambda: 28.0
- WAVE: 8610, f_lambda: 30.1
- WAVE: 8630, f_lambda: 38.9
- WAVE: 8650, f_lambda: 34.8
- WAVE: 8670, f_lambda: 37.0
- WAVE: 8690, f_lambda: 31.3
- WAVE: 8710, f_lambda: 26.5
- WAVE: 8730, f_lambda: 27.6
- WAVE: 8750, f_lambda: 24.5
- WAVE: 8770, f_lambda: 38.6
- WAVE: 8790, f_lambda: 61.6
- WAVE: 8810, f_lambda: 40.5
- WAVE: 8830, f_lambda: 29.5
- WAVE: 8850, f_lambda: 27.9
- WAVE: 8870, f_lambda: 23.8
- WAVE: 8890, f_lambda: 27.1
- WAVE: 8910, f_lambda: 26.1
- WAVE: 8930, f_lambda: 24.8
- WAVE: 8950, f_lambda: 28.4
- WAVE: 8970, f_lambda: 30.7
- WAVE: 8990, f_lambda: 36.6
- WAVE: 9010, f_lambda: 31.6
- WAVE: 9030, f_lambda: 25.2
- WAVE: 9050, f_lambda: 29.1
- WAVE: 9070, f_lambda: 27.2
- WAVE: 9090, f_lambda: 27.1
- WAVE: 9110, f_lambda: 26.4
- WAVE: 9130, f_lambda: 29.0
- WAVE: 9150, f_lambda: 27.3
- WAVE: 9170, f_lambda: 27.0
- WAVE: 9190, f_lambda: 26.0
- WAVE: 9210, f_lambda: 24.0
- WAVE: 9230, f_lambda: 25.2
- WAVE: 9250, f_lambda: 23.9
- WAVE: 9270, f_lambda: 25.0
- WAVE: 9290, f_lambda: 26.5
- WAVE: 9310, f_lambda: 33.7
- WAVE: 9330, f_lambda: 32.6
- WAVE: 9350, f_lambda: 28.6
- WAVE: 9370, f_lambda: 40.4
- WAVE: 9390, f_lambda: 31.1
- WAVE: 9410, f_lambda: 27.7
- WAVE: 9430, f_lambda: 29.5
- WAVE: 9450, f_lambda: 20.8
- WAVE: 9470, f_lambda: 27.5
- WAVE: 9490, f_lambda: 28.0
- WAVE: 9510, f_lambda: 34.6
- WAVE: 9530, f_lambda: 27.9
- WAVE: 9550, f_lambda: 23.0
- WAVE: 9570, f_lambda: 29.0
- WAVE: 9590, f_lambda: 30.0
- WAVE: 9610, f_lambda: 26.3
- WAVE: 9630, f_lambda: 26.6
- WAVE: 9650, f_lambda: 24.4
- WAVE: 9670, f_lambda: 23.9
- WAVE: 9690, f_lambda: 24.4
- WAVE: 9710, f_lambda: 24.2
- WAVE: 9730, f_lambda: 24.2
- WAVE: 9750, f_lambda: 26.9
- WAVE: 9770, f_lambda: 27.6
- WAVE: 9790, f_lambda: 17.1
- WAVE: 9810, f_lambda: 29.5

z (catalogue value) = 0.339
